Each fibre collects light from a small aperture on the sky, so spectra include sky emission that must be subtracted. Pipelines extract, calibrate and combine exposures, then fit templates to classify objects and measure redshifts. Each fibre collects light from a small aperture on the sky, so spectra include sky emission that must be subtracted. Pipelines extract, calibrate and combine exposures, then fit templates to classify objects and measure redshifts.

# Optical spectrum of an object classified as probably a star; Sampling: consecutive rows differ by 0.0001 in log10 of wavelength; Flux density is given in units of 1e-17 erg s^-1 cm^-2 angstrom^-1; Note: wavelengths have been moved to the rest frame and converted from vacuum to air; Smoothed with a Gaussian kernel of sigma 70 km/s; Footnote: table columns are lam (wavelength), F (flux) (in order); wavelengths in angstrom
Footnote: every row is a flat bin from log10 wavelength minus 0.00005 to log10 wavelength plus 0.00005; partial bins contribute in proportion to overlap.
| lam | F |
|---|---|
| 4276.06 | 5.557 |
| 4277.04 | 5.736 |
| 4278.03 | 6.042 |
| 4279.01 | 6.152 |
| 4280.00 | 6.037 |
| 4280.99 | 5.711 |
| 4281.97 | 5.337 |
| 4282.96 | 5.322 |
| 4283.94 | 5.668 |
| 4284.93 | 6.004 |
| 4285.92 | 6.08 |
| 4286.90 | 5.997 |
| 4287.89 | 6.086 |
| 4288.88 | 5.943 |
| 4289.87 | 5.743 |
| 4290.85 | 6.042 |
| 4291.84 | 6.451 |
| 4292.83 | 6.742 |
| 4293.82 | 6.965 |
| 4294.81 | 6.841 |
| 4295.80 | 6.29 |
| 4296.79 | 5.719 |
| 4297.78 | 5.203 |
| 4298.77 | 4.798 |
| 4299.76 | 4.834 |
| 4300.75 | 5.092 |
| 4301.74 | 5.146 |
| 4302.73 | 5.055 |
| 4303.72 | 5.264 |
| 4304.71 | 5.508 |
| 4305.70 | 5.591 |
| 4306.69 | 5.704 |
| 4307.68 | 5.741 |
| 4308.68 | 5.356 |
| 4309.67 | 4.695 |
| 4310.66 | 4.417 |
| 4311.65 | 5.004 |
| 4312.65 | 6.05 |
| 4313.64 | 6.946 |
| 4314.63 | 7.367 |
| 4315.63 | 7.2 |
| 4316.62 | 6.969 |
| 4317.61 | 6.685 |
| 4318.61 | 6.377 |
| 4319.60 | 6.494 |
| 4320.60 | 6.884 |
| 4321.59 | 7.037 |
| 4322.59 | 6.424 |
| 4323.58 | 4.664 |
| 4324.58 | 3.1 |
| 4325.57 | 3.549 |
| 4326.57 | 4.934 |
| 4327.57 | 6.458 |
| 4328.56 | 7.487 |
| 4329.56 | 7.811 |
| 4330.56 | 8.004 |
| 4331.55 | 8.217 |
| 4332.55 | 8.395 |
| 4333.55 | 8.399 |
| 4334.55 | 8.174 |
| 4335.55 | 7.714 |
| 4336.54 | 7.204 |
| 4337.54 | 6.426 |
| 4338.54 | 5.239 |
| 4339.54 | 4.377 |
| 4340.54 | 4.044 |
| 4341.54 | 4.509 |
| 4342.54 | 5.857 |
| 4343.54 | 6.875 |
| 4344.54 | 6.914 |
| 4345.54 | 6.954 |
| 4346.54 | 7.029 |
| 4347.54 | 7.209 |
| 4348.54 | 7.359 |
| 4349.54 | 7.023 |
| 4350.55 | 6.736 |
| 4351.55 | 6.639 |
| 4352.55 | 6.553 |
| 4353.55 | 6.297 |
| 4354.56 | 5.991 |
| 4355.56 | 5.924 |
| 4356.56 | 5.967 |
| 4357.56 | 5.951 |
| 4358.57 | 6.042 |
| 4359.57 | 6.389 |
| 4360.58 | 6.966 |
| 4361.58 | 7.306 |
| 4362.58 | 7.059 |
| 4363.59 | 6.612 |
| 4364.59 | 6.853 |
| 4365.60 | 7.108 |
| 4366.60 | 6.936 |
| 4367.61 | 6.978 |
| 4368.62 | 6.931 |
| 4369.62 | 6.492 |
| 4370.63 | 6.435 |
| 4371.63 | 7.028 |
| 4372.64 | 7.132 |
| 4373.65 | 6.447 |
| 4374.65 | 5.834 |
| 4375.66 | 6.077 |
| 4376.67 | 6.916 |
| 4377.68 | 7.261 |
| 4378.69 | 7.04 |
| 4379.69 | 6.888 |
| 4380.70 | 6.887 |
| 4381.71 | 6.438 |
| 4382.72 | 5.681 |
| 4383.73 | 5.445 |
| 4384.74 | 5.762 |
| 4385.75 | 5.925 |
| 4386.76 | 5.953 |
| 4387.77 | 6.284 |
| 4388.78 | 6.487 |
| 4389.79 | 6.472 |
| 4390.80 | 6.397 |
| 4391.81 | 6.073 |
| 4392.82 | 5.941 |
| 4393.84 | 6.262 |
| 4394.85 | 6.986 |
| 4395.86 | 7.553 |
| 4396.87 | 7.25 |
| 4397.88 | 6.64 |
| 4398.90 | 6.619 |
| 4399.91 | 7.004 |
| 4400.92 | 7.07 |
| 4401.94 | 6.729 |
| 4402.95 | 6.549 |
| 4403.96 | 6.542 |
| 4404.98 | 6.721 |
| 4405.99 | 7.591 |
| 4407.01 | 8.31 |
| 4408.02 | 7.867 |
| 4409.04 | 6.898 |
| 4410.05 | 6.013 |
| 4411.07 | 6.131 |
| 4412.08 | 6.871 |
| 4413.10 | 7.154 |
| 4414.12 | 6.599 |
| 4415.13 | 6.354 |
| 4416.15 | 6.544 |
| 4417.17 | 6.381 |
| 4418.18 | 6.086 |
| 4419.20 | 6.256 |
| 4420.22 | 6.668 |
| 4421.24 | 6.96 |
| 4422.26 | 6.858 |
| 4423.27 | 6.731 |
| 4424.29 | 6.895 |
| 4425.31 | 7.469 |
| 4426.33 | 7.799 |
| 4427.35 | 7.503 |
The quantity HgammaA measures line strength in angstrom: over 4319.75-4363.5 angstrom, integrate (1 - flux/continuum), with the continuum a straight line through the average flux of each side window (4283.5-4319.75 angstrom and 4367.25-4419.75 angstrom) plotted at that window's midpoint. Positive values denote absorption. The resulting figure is -1.9 angstrom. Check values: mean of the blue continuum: 5.89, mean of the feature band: 6.47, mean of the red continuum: 6.62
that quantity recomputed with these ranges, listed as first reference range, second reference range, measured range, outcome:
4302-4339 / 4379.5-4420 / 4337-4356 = 0.5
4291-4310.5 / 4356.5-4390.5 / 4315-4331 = -1.0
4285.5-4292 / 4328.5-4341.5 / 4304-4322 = 1.1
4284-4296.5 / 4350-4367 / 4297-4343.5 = 2.6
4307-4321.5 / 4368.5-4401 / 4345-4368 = -1.1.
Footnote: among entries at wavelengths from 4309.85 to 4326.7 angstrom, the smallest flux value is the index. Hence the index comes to 3.1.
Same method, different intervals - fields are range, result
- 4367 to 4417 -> 5.445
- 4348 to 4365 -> 5.924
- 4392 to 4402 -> 5.941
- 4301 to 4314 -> 4.417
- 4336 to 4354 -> 4.044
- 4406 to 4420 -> 6.013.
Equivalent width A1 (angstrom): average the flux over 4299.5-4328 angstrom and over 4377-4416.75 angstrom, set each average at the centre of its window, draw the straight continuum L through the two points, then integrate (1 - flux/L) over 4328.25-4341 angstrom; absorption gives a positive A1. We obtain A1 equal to -2.4 angstrom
